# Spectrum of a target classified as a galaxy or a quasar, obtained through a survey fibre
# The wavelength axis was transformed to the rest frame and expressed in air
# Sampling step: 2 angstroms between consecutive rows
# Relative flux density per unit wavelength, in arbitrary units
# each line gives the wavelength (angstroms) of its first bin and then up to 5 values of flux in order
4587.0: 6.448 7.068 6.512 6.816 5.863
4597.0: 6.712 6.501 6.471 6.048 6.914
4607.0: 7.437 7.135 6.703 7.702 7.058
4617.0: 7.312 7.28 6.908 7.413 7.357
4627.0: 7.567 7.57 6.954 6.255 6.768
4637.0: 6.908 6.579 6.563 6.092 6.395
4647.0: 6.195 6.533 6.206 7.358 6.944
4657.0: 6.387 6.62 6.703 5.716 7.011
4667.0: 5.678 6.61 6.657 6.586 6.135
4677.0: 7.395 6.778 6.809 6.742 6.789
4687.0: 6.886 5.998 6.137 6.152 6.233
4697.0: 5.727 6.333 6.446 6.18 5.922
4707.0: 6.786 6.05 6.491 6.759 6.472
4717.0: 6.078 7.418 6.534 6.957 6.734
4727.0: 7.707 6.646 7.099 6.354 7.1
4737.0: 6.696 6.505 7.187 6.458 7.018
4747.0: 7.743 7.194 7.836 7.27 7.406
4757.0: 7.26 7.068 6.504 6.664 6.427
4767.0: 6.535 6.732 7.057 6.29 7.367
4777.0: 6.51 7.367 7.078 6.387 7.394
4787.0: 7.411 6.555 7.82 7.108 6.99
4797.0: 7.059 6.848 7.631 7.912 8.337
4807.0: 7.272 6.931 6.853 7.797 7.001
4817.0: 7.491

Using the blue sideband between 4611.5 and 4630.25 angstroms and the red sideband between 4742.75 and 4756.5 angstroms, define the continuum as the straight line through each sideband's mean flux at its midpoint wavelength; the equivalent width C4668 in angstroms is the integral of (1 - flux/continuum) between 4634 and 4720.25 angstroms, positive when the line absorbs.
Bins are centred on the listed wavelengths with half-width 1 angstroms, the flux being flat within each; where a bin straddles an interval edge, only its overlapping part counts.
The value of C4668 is 9.8 angstroms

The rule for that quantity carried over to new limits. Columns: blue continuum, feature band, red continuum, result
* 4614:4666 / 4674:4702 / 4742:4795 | 1.7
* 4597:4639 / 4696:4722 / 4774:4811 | 2.6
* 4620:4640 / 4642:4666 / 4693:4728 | 1.3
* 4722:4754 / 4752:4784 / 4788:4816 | 1.3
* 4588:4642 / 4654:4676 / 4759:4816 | 1.6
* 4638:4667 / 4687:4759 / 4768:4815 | 1.2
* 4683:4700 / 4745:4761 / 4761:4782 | -1.5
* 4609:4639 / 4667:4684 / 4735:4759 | 1.1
